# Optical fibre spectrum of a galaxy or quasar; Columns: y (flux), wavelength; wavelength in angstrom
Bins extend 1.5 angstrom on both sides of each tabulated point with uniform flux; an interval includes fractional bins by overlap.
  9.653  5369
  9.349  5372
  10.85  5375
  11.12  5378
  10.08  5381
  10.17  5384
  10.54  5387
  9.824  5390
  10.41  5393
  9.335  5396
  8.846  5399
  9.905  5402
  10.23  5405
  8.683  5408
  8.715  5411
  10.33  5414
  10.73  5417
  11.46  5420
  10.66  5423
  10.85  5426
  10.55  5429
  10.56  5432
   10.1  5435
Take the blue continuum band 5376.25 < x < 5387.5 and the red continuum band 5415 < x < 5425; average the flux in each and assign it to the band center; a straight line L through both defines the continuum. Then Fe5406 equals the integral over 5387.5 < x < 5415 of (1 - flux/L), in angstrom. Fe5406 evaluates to 2.80 angstrom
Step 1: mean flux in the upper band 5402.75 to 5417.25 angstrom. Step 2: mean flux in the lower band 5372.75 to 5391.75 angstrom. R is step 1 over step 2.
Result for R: 0.9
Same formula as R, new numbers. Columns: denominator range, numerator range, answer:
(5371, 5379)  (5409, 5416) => 0.91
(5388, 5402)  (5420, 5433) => 1.11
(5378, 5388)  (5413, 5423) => 1.04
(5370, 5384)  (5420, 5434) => 1.04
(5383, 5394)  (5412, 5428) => 1.05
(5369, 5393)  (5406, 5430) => 1.00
